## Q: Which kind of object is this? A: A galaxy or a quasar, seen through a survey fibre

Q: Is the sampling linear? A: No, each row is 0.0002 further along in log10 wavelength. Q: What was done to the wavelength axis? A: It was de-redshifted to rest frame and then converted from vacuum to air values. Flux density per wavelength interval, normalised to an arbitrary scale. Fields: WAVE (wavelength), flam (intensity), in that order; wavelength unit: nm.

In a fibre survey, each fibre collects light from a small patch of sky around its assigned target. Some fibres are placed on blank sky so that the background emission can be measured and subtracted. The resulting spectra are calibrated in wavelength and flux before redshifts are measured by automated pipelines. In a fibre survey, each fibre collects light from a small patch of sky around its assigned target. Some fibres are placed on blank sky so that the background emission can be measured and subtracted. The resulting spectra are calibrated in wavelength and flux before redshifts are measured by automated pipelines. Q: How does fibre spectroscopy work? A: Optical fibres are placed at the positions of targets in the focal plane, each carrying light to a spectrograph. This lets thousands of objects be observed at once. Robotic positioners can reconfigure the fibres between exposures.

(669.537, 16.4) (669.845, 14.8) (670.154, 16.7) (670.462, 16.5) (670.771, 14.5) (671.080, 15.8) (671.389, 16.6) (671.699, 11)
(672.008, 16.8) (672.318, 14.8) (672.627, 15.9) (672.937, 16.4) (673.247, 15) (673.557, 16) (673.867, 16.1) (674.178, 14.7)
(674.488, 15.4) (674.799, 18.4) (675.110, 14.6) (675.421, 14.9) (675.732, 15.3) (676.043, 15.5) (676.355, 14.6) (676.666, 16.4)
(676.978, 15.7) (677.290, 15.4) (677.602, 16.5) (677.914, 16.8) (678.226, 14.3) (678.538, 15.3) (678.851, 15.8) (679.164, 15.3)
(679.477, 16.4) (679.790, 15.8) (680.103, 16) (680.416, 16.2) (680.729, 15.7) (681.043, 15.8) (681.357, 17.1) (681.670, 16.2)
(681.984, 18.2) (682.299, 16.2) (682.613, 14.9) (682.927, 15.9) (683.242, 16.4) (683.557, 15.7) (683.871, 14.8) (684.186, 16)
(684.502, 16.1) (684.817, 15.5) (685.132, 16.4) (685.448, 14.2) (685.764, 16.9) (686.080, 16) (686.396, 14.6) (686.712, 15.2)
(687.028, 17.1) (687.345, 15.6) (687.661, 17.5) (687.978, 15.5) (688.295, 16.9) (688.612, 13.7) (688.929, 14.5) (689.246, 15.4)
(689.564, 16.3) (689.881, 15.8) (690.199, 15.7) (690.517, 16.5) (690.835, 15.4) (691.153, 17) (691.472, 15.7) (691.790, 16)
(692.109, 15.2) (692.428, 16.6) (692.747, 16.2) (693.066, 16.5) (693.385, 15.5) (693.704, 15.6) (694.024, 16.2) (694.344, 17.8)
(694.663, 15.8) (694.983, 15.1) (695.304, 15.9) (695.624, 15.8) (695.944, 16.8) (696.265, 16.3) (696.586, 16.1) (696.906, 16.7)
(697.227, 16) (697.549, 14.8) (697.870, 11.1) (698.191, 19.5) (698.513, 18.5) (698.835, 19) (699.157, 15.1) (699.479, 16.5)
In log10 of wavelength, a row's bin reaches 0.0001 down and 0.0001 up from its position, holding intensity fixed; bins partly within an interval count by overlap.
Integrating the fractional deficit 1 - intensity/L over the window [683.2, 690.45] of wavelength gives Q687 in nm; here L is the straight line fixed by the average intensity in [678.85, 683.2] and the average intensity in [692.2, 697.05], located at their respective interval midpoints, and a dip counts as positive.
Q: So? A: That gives 0.19 nm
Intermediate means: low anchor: 16.1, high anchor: 16.2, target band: 15.7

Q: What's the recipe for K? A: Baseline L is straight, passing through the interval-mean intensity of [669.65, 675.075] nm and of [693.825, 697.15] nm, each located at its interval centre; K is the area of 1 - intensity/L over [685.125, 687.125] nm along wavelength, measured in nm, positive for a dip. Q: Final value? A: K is 0.04 nm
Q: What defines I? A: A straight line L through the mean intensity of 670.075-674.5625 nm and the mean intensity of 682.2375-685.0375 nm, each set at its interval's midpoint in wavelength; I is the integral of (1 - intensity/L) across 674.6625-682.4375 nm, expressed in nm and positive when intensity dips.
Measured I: -0.16 nm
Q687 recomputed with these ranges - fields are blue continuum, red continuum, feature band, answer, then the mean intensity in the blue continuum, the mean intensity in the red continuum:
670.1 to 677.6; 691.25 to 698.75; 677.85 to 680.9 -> -0.01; 15.5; 16.1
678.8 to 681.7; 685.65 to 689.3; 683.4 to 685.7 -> 0.04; 16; 15.7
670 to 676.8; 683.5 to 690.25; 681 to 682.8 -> -0.09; 15.5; 15.7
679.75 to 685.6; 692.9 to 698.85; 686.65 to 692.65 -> 0.07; 16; 16.2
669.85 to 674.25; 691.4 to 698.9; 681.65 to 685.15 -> -0.04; 15.5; 16.2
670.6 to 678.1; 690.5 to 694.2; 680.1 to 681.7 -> -0.05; 15.5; 16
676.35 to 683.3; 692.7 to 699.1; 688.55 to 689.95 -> 0.08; 16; 16.2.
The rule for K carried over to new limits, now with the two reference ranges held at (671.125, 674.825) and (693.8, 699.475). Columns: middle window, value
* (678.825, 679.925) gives -0.01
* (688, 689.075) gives 0.06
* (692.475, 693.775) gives 0.01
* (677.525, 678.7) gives 0.00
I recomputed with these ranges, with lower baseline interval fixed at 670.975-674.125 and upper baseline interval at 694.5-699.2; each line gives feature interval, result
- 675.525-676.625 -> 0.02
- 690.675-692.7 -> 0.00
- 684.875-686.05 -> 0.00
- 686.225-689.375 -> 0.06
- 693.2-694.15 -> 0.02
